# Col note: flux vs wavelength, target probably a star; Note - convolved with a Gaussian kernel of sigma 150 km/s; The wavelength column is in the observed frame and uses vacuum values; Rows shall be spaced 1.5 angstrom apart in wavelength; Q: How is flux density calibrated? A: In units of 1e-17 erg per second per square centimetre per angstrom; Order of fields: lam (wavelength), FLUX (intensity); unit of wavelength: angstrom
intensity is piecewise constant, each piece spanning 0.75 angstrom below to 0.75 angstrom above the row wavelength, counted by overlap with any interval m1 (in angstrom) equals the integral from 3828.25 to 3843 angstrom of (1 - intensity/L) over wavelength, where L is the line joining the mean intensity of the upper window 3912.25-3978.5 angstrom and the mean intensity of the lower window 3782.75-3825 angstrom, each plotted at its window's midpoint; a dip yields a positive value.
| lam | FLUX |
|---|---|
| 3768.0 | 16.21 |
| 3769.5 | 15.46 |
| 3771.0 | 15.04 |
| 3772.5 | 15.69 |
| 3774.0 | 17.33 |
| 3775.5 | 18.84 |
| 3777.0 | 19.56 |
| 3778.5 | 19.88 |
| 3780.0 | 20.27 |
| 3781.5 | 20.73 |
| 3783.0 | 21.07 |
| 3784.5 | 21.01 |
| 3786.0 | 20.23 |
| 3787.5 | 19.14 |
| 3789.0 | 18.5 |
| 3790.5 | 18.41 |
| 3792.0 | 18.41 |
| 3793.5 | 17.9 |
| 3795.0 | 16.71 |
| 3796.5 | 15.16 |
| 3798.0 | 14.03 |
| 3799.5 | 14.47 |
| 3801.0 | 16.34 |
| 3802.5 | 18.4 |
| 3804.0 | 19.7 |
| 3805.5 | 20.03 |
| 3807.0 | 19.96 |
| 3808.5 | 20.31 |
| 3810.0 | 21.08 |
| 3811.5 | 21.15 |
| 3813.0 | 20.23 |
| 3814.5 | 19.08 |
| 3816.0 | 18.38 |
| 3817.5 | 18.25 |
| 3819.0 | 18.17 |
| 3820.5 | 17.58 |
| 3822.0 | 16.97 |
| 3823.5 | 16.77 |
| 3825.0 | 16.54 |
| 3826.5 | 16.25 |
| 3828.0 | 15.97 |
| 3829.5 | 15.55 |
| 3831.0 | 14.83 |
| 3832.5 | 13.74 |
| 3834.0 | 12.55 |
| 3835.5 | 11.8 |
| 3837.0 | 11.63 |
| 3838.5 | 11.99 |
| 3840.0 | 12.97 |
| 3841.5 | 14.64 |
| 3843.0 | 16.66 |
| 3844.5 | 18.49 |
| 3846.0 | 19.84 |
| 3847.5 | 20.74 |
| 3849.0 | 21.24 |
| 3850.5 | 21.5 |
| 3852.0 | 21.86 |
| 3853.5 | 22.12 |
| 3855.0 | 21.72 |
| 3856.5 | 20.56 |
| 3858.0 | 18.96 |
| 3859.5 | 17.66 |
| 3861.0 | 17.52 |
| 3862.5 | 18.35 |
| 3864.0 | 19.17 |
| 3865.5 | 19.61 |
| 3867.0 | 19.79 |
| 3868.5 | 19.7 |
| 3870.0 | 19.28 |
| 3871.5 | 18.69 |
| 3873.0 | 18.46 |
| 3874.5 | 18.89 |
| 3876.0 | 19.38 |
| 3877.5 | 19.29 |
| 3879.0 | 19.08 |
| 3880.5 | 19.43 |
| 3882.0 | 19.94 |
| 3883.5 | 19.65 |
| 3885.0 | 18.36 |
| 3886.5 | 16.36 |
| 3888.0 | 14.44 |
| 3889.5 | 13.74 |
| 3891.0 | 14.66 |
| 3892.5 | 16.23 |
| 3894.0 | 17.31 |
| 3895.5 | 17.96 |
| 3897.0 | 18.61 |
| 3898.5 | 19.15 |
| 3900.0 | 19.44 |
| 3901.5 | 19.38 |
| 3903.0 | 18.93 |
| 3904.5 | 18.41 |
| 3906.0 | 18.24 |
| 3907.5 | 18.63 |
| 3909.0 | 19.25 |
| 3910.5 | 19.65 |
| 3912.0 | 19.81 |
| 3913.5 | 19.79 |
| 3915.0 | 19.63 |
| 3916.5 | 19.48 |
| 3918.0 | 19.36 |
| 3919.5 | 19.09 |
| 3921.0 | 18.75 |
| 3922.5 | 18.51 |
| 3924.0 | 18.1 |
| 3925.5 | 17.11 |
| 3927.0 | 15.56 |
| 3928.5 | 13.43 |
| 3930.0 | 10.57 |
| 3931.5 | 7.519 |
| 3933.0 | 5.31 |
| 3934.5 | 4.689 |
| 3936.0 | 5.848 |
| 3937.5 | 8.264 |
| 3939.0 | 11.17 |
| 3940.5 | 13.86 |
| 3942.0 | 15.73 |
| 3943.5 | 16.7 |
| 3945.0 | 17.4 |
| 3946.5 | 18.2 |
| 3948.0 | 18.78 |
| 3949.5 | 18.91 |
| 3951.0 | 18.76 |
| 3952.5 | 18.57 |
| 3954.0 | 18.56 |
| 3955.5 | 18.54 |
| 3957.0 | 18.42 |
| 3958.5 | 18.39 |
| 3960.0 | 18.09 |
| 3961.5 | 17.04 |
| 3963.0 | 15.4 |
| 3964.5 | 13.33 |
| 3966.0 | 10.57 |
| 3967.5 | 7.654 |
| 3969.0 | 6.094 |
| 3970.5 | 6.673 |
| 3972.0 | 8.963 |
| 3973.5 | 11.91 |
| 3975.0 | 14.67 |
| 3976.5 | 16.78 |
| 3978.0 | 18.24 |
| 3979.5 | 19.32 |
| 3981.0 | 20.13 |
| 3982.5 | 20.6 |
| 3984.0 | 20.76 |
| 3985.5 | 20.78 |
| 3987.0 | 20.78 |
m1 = 3.4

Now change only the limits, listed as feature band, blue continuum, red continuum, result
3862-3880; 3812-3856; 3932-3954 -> -3.5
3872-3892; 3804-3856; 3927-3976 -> -2.4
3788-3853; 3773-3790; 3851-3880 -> 7.3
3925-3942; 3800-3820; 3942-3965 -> 7.1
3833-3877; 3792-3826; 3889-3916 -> 0.2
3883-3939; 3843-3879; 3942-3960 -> 8.1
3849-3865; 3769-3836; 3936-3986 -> -2.8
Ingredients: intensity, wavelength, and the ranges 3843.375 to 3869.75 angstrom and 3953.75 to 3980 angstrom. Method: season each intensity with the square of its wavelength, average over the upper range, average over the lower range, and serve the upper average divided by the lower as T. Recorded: 0.76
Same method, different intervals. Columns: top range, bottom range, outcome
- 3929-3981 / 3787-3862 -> 0.84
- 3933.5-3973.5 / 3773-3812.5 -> 0.81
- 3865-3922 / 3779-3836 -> 1.09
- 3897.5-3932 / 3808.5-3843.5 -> 1.14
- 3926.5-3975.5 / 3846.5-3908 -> 0.74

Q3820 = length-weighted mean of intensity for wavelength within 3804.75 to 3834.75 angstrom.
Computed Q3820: 17.7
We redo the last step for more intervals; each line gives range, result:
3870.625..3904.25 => 18.1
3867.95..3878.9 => 19.1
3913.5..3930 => 17.7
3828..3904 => 17.8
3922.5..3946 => 12.4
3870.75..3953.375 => 16.7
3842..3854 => 20.2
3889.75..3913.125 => 18.3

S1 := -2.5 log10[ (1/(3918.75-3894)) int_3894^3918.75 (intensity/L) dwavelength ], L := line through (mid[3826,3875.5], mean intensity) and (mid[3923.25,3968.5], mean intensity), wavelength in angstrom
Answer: -0.21 mag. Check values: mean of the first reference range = 17.7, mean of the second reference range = 14.3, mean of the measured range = 19.1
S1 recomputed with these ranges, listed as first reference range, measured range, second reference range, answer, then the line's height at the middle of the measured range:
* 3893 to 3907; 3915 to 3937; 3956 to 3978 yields 0.20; 16.5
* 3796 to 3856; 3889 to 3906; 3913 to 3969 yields -0.11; 16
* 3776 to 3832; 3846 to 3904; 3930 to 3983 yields -0.15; 16.4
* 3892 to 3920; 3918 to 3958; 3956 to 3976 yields 0.04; 15.7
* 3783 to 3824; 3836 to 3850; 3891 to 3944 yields 0.07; 17.6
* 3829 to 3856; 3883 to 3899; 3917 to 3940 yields -0.15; 14.7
